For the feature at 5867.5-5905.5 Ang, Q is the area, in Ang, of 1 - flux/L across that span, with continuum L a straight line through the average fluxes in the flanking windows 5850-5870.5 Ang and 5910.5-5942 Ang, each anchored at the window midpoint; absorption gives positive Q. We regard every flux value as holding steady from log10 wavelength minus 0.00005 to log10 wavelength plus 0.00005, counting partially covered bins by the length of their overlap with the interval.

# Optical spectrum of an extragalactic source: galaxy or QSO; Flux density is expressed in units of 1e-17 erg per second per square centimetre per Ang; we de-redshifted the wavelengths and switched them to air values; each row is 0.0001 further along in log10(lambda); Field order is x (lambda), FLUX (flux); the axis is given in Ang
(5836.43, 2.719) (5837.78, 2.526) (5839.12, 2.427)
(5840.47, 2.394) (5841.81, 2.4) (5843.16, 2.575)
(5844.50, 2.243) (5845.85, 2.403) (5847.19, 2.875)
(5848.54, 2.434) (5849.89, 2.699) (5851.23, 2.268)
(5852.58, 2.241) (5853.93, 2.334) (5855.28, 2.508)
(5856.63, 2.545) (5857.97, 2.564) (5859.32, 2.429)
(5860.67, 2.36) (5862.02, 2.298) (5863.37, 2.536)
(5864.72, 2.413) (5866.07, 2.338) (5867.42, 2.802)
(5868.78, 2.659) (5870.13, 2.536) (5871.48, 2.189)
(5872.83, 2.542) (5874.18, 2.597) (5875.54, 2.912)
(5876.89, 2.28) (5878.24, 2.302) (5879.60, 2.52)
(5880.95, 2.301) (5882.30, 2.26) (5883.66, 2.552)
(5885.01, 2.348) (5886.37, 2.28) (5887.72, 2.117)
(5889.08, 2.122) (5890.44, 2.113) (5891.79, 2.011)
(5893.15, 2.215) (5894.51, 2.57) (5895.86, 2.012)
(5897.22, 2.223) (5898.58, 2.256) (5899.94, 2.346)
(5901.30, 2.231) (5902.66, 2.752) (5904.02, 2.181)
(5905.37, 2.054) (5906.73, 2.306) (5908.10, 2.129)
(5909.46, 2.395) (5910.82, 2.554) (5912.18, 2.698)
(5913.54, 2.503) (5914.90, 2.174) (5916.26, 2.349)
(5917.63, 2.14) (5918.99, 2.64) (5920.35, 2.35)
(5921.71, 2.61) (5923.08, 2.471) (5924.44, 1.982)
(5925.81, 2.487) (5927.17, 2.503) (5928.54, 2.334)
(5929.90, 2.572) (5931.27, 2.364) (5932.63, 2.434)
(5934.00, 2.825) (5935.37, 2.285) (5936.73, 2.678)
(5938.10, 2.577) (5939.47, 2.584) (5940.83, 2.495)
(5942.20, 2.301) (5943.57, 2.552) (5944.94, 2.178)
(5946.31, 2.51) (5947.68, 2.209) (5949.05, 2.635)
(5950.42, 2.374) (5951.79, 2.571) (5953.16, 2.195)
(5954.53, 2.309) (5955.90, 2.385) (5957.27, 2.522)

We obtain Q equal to 1.7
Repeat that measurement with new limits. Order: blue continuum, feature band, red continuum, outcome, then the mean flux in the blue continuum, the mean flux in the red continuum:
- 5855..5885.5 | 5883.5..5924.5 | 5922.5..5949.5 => 2.4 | 2.47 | 2.45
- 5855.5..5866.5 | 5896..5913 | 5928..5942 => 1.0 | 2.44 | 2.51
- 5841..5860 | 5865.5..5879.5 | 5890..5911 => -0.8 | 2.47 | 2.27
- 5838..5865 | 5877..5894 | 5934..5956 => 1.3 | 2.45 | 2.44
